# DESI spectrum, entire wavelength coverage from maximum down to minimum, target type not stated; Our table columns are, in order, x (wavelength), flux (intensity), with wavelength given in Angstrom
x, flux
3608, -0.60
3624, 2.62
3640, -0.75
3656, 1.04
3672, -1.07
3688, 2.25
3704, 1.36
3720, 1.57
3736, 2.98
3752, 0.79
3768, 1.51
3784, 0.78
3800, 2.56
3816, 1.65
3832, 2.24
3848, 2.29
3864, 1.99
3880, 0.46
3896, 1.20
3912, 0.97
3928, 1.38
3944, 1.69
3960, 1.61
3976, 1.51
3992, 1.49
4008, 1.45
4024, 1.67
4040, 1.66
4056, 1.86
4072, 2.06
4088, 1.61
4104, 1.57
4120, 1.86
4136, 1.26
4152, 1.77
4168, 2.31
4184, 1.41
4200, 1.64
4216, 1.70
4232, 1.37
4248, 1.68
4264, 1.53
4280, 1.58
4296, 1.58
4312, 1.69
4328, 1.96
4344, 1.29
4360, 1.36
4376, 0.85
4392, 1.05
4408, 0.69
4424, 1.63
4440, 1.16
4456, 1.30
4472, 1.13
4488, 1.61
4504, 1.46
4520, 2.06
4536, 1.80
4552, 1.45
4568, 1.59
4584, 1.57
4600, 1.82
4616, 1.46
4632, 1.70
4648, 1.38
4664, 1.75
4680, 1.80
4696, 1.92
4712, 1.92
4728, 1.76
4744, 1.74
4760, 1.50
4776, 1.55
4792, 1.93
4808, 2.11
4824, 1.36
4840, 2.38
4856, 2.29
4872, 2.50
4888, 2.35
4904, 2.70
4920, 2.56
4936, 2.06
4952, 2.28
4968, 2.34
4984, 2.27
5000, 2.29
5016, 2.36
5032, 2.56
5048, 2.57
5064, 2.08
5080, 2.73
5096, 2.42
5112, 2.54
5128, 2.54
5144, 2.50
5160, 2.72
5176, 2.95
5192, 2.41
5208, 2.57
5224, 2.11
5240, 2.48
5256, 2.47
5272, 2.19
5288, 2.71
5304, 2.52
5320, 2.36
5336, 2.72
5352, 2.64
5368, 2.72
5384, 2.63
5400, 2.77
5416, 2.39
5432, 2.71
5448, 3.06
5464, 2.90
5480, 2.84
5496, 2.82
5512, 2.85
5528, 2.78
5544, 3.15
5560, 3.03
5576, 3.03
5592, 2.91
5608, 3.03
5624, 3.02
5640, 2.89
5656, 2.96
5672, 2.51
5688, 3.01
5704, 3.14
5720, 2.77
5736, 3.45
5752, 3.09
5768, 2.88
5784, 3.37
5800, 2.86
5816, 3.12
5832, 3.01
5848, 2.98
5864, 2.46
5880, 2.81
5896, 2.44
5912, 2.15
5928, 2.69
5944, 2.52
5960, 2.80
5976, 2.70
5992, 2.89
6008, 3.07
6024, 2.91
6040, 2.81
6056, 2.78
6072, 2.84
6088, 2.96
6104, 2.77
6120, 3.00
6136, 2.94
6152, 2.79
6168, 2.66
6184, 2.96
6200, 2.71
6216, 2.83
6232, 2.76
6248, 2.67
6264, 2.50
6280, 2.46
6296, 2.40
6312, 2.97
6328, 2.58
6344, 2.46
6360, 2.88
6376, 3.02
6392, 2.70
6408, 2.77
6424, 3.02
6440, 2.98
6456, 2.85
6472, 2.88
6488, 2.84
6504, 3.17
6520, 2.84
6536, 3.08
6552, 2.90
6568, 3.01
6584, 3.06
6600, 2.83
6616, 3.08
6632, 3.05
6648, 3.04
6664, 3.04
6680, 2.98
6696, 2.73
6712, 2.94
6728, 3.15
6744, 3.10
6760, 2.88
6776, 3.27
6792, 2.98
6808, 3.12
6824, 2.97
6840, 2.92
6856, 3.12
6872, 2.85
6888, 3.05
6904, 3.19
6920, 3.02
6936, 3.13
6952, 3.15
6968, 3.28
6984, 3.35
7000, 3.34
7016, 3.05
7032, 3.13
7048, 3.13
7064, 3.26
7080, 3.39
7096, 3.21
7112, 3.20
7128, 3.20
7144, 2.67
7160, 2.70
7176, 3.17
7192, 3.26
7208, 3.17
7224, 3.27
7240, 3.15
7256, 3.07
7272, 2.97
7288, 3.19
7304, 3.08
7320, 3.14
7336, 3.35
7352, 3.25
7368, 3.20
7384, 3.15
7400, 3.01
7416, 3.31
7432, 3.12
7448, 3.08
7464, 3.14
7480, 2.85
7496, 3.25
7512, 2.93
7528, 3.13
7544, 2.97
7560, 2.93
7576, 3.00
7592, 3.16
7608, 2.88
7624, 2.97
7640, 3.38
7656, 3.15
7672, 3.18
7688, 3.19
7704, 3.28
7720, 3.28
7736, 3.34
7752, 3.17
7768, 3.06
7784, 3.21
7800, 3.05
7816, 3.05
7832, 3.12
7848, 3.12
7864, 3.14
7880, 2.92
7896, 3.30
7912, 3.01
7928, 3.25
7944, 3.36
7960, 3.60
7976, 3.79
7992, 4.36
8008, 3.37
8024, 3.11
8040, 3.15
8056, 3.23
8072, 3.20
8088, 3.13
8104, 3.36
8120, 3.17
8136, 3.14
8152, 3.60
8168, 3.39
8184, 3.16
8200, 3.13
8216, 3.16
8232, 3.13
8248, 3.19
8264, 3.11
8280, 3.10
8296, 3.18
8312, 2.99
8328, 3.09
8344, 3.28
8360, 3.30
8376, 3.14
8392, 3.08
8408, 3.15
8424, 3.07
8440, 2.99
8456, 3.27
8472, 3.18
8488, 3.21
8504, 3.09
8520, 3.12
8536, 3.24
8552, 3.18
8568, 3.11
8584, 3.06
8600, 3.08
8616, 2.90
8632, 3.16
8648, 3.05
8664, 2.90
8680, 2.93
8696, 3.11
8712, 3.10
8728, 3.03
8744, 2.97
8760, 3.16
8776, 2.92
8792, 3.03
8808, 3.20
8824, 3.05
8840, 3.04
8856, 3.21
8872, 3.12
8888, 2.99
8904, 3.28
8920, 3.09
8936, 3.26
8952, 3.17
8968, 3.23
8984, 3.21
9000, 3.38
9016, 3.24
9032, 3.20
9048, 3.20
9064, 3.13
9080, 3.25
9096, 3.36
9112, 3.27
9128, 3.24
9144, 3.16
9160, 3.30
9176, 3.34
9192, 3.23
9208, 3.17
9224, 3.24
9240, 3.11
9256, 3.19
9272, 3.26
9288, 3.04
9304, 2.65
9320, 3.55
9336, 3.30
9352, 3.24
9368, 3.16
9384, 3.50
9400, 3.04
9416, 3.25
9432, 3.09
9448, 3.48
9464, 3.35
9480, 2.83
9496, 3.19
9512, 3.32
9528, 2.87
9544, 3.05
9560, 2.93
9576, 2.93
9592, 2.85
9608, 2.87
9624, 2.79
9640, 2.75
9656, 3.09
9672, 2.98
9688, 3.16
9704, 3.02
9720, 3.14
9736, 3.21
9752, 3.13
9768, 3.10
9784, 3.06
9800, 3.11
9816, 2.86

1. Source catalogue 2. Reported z 0.214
